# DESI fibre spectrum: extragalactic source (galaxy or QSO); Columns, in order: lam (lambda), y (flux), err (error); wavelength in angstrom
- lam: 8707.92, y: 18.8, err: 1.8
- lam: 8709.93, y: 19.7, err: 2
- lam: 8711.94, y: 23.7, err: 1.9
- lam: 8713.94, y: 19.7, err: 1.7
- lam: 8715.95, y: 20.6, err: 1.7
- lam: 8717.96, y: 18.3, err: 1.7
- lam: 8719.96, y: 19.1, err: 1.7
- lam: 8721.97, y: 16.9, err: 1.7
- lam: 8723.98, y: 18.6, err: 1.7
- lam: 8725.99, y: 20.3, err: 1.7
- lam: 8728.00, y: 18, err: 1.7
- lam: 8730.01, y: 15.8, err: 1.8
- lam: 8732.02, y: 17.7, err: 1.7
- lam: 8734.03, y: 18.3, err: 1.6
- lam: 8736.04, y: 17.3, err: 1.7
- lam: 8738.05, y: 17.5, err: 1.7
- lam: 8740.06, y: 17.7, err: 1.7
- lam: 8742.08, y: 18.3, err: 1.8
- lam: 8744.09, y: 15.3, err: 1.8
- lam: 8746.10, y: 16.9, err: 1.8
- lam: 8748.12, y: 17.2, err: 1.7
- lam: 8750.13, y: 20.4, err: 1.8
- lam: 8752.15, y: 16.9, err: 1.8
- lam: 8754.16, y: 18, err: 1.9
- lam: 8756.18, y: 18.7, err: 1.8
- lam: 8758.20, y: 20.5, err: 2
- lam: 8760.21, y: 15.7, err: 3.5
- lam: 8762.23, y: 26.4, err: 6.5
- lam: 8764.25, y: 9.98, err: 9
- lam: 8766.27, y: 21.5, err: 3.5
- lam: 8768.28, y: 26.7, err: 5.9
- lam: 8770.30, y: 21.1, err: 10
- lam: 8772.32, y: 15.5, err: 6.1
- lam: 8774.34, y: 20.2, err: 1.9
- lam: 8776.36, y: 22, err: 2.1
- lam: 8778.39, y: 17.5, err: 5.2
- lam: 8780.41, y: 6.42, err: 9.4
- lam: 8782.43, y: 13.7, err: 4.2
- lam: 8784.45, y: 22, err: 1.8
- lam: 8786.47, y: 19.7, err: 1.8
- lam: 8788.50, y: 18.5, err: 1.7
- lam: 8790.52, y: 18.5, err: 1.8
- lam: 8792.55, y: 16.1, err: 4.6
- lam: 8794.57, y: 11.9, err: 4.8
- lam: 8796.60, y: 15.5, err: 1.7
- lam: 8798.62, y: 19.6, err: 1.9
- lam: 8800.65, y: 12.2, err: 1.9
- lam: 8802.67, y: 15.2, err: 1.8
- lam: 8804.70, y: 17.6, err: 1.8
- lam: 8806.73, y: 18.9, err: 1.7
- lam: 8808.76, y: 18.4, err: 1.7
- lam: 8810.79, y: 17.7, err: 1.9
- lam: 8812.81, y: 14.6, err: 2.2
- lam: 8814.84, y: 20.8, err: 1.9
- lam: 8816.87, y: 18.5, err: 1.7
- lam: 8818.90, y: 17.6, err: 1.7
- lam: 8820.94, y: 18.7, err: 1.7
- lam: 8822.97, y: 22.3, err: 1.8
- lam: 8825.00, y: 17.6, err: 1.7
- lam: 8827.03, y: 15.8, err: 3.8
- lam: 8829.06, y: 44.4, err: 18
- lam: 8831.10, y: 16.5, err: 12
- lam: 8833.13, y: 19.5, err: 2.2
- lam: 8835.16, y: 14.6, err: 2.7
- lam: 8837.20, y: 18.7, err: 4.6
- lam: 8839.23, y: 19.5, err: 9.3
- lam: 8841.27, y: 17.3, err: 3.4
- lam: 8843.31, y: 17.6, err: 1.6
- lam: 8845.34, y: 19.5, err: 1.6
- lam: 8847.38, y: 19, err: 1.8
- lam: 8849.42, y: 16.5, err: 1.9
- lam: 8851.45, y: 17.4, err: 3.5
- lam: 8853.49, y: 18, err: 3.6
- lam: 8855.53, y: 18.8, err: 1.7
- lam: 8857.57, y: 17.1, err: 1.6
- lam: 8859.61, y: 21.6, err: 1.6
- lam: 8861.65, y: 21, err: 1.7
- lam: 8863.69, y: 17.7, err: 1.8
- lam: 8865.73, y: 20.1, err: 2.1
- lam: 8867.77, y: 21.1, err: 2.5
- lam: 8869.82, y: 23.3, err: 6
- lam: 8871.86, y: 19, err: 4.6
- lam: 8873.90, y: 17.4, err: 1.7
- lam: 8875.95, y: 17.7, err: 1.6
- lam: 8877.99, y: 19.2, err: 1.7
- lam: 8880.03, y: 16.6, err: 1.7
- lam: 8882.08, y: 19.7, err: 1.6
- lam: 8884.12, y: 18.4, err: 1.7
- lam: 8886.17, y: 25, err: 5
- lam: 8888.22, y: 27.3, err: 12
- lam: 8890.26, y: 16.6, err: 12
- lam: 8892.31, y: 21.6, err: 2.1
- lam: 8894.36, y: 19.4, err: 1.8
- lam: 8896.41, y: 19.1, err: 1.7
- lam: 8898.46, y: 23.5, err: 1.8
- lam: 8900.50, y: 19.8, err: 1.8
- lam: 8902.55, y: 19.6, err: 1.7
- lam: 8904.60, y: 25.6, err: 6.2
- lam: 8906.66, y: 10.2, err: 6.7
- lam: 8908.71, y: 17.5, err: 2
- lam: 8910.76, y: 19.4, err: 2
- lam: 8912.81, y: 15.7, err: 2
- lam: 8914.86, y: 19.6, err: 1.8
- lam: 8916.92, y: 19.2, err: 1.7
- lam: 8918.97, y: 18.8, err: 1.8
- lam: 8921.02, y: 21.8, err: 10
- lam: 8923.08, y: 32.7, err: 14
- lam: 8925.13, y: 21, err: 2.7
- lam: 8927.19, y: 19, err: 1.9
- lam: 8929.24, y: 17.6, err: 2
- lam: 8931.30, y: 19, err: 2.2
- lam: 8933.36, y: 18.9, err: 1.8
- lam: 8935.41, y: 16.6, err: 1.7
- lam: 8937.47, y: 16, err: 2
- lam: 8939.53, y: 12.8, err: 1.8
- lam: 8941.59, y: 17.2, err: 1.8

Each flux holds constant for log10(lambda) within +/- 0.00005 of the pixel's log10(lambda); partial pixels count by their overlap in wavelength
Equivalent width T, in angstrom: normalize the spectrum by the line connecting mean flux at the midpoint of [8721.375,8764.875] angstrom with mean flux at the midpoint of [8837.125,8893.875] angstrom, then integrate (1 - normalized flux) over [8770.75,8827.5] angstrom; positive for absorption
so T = 3.9 angstrom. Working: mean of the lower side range 17.9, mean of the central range 17.3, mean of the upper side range 19.4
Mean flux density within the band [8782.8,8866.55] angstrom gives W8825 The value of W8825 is 18.6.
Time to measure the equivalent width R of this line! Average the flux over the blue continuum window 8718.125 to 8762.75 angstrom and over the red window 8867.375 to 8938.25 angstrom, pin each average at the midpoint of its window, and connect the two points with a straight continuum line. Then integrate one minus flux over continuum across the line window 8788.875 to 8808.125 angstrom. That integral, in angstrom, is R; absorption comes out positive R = 2.5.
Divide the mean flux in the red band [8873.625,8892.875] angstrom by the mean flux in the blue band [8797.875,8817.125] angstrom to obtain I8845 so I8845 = 1.16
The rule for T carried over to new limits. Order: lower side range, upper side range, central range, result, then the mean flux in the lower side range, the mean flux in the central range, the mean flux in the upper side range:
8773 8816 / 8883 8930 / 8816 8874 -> -3.3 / 17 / 19.6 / 20.4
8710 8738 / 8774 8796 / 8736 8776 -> -2.2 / 18.8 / 18.7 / 16.8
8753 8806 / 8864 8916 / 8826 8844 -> -1.7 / 17.7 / 20.5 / 19.7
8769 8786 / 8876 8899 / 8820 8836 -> -2.0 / 17.5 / 21.3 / 20.4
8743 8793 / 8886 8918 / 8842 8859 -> 1.0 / 18.2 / 18.1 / 19.8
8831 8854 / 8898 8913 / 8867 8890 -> -2.2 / 17.9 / 20.3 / 18.9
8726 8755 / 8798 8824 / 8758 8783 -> -0.8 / 17.6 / 18.3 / 17.8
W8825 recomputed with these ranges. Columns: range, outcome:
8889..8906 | 20.5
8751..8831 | 18.5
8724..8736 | 18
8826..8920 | 19.6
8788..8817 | 16.9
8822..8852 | 19.8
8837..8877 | 18.9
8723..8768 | 18.2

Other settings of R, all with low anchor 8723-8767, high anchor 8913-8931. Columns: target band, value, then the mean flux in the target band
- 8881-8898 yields -0.5 angstrom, 21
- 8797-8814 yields 2.0 angstrom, 16.8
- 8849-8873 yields 0.6 angstrom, 19.4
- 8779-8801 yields 3.3 angstrom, 16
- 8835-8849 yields 1.0 angstrom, 18.2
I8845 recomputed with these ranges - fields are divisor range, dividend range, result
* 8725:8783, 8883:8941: 1.09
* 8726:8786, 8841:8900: 1.08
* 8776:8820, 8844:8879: 1.13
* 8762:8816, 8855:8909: 1.13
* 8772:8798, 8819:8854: 1.16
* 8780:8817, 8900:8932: 1.18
